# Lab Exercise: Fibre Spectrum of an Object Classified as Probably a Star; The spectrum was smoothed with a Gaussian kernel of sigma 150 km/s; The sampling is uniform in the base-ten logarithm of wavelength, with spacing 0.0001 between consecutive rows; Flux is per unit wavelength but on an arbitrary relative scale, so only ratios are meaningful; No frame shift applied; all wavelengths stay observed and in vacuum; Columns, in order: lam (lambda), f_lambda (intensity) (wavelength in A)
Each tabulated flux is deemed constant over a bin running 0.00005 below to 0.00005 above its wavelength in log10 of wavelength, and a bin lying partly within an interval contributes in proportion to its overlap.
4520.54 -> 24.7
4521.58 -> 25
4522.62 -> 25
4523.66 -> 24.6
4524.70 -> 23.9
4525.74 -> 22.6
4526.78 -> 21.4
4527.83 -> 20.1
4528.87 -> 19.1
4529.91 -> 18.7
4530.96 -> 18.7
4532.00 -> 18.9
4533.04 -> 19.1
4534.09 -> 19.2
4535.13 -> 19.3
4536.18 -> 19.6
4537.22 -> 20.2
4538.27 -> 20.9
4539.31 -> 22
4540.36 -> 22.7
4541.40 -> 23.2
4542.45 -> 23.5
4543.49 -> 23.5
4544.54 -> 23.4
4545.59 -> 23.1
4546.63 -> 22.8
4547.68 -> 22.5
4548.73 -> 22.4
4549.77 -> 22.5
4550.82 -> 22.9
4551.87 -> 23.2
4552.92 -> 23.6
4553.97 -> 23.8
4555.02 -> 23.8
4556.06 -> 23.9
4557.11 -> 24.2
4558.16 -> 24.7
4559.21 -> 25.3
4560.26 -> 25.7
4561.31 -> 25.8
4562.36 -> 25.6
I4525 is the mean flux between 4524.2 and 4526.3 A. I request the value 23.3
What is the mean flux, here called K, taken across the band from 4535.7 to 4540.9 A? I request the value 21.1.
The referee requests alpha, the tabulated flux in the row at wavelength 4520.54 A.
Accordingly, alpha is 24.7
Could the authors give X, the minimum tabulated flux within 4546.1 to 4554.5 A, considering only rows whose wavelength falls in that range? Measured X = 22.4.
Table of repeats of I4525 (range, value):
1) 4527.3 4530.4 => 19.3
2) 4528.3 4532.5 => 18.9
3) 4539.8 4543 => 23.1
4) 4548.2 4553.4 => 22.9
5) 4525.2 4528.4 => 21.3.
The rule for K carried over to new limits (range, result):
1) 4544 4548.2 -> 22.9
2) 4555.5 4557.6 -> 24.1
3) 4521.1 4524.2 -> 24.9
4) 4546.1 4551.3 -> 22.6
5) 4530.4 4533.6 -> 18.9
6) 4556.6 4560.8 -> 25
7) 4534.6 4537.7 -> 19.7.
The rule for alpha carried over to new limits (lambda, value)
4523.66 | 24.6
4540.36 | 22.7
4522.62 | 25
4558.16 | 24.7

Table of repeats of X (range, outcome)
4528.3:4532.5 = 18.7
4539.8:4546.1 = 22.7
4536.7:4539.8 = 20.2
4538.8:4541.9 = 22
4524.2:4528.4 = 20.1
